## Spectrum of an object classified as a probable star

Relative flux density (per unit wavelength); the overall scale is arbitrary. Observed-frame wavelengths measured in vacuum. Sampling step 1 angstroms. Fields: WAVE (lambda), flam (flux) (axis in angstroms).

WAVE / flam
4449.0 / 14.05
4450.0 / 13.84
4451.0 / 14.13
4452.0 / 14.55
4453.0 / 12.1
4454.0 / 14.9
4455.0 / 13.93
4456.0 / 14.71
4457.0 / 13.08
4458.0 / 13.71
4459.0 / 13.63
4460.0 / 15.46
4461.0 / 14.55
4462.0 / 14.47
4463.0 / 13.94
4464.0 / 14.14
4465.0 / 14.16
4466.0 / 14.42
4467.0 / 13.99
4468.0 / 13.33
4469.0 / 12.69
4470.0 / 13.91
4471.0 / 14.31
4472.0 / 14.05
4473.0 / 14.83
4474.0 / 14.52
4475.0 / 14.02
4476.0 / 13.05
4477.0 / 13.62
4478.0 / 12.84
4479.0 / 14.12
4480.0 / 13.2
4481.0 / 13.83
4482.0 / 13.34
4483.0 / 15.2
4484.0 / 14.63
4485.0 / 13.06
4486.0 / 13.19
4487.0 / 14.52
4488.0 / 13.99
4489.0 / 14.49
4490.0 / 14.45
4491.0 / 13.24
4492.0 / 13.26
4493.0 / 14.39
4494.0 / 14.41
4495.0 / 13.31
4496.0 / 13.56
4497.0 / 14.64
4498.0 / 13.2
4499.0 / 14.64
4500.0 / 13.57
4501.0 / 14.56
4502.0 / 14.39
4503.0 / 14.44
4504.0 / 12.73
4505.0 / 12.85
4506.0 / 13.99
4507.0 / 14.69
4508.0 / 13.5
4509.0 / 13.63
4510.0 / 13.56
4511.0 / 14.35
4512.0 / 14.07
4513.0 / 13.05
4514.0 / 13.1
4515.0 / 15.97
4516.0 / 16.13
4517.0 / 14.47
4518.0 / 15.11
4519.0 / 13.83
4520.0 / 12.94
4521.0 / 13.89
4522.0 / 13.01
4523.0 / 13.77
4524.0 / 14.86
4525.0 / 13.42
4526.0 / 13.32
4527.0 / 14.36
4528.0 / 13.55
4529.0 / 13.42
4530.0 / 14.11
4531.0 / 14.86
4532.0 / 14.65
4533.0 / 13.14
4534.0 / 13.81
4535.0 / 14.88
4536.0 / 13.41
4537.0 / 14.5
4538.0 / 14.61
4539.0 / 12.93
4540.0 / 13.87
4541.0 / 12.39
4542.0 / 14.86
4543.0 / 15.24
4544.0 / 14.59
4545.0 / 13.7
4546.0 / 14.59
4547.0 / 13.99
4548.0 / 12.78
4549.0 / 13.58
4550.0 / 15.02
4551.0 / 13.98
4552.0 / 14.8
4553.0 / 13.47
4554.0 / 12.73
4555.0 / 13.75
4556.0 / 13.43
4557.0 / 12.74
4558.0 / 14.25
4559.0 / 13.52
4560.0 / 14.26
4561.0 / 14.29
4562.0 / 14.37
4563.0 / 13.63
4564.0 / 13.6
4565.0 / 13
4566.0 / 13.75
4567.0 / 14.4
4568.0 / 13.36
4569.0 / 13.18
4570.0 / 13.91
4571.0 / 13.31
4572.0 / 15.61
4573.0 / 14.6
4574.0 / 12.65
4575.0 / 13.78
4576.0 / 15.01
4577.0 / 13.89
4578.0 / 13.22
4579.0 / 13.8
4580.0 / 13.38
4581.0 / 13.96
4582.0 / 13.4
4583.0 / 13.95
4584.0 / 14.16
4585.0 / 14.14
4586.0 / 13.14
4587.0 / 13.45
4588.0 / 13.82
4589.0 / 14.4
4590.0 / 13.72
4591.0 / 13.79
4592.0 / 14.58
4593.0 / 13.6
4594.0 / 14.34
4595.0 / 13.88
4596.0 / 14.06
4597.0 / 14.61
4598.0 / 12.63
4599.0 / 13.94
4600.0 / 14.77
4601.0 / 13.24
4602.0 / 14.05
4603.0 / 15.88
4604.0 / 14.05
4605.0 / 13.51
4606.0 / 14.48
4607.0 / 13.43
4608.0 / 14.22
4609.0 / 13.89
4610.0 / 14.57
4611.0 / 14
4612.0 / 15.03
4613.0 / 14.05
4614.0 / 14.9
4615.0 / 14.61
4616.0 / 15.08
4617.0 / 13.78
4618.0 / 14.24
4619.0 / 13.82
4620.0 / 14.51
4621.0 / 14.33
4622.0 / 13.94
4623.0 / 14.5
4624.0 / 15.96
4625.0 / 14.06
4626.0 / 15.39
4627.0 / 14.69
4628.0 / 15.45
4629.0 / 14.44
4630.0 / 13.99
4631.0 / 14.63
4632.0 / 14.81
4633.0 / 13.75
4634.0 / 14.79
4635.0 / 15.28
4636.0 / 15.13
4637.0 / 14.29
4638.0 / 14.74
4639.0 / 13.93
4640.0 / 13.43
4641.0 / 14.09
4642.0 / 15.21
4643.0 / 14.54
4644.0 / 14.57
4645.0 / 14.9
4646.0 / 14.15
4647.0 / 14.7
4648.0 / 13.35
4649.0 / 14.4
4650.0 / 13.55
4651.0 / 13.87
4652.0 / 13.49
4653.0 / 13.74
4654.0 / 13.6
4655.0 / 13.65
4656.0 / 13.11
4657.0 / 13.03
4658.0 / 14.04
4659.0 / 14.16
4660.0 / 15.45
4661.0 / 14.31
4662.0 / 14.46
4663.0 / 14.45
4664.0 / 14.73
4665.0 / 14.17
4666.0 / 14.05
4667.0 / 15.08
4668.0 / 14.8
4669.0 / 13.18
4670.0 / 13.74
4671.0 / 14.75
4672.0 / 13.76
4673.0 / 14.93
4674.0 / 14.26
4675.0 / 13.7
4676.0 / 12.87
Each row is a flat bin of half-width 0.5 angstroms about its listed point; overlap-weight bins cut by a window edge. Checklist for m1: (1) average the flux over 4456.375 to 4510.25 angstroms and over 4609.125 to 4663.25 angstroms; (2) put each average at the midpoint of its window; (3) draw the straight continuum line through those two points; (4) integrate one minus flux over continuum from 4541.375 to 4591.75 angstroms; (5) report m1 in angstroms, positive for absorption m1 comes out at 1.0 angstroms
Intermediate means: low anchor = 13.9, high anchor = 14.3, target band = 13.9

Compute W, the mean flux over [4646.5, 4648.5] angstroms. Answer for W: 14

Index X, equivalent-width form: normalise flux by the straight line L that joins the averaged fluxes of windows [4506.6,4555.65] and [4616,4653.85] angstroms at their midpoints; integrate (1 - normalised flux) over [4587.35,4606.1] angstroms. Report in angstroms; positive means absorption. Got 0.25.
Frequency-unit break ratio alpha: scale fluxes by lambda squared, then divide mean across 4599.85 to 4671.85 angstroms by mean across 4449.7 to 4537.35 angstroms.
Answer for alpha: 1.09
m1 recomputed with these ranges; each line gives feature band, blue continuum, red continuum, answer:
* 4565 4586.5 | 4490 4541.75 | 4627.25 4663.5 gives 0.41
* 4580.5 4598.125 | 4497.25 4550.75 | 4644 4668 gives 0.21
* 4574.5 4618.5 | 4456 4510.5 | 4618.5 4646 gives 1.06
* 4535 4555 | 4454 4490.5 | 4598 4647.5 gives 0.33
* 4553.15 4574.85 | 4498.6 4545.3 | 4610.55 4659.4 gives 0.62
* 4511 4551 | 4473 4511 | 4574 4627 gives -0.24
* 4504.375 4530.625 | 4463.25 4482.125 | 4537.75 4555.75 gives -0.15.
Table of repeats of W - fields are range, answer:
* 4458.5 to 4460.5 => 14.5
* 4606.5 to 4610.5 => 14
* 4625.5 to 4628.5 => 15.2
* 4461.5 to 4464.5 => 14.2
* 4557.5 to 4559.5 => 13.9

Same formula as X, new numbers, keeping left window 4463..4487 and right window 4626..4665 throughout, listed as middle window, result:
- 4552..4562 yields 0.3 angstroms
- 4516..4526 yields 0.0 angstroms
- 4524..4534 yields 0.1 angstroms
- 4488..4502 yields -0.1 angstroms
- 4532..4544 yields 0.0 angstroms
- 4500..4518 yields -0.2 angstroms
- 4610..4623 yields -0.1 angstroms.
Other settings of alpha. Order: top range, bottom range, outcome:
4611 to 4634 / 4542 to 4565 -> 1.08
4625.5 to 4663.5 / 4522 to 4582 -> 1.07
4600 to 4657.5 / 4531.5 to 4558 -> 1.07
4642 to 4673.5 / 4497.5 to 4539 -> 1.08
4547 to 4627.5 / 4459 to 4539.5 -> 1.04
